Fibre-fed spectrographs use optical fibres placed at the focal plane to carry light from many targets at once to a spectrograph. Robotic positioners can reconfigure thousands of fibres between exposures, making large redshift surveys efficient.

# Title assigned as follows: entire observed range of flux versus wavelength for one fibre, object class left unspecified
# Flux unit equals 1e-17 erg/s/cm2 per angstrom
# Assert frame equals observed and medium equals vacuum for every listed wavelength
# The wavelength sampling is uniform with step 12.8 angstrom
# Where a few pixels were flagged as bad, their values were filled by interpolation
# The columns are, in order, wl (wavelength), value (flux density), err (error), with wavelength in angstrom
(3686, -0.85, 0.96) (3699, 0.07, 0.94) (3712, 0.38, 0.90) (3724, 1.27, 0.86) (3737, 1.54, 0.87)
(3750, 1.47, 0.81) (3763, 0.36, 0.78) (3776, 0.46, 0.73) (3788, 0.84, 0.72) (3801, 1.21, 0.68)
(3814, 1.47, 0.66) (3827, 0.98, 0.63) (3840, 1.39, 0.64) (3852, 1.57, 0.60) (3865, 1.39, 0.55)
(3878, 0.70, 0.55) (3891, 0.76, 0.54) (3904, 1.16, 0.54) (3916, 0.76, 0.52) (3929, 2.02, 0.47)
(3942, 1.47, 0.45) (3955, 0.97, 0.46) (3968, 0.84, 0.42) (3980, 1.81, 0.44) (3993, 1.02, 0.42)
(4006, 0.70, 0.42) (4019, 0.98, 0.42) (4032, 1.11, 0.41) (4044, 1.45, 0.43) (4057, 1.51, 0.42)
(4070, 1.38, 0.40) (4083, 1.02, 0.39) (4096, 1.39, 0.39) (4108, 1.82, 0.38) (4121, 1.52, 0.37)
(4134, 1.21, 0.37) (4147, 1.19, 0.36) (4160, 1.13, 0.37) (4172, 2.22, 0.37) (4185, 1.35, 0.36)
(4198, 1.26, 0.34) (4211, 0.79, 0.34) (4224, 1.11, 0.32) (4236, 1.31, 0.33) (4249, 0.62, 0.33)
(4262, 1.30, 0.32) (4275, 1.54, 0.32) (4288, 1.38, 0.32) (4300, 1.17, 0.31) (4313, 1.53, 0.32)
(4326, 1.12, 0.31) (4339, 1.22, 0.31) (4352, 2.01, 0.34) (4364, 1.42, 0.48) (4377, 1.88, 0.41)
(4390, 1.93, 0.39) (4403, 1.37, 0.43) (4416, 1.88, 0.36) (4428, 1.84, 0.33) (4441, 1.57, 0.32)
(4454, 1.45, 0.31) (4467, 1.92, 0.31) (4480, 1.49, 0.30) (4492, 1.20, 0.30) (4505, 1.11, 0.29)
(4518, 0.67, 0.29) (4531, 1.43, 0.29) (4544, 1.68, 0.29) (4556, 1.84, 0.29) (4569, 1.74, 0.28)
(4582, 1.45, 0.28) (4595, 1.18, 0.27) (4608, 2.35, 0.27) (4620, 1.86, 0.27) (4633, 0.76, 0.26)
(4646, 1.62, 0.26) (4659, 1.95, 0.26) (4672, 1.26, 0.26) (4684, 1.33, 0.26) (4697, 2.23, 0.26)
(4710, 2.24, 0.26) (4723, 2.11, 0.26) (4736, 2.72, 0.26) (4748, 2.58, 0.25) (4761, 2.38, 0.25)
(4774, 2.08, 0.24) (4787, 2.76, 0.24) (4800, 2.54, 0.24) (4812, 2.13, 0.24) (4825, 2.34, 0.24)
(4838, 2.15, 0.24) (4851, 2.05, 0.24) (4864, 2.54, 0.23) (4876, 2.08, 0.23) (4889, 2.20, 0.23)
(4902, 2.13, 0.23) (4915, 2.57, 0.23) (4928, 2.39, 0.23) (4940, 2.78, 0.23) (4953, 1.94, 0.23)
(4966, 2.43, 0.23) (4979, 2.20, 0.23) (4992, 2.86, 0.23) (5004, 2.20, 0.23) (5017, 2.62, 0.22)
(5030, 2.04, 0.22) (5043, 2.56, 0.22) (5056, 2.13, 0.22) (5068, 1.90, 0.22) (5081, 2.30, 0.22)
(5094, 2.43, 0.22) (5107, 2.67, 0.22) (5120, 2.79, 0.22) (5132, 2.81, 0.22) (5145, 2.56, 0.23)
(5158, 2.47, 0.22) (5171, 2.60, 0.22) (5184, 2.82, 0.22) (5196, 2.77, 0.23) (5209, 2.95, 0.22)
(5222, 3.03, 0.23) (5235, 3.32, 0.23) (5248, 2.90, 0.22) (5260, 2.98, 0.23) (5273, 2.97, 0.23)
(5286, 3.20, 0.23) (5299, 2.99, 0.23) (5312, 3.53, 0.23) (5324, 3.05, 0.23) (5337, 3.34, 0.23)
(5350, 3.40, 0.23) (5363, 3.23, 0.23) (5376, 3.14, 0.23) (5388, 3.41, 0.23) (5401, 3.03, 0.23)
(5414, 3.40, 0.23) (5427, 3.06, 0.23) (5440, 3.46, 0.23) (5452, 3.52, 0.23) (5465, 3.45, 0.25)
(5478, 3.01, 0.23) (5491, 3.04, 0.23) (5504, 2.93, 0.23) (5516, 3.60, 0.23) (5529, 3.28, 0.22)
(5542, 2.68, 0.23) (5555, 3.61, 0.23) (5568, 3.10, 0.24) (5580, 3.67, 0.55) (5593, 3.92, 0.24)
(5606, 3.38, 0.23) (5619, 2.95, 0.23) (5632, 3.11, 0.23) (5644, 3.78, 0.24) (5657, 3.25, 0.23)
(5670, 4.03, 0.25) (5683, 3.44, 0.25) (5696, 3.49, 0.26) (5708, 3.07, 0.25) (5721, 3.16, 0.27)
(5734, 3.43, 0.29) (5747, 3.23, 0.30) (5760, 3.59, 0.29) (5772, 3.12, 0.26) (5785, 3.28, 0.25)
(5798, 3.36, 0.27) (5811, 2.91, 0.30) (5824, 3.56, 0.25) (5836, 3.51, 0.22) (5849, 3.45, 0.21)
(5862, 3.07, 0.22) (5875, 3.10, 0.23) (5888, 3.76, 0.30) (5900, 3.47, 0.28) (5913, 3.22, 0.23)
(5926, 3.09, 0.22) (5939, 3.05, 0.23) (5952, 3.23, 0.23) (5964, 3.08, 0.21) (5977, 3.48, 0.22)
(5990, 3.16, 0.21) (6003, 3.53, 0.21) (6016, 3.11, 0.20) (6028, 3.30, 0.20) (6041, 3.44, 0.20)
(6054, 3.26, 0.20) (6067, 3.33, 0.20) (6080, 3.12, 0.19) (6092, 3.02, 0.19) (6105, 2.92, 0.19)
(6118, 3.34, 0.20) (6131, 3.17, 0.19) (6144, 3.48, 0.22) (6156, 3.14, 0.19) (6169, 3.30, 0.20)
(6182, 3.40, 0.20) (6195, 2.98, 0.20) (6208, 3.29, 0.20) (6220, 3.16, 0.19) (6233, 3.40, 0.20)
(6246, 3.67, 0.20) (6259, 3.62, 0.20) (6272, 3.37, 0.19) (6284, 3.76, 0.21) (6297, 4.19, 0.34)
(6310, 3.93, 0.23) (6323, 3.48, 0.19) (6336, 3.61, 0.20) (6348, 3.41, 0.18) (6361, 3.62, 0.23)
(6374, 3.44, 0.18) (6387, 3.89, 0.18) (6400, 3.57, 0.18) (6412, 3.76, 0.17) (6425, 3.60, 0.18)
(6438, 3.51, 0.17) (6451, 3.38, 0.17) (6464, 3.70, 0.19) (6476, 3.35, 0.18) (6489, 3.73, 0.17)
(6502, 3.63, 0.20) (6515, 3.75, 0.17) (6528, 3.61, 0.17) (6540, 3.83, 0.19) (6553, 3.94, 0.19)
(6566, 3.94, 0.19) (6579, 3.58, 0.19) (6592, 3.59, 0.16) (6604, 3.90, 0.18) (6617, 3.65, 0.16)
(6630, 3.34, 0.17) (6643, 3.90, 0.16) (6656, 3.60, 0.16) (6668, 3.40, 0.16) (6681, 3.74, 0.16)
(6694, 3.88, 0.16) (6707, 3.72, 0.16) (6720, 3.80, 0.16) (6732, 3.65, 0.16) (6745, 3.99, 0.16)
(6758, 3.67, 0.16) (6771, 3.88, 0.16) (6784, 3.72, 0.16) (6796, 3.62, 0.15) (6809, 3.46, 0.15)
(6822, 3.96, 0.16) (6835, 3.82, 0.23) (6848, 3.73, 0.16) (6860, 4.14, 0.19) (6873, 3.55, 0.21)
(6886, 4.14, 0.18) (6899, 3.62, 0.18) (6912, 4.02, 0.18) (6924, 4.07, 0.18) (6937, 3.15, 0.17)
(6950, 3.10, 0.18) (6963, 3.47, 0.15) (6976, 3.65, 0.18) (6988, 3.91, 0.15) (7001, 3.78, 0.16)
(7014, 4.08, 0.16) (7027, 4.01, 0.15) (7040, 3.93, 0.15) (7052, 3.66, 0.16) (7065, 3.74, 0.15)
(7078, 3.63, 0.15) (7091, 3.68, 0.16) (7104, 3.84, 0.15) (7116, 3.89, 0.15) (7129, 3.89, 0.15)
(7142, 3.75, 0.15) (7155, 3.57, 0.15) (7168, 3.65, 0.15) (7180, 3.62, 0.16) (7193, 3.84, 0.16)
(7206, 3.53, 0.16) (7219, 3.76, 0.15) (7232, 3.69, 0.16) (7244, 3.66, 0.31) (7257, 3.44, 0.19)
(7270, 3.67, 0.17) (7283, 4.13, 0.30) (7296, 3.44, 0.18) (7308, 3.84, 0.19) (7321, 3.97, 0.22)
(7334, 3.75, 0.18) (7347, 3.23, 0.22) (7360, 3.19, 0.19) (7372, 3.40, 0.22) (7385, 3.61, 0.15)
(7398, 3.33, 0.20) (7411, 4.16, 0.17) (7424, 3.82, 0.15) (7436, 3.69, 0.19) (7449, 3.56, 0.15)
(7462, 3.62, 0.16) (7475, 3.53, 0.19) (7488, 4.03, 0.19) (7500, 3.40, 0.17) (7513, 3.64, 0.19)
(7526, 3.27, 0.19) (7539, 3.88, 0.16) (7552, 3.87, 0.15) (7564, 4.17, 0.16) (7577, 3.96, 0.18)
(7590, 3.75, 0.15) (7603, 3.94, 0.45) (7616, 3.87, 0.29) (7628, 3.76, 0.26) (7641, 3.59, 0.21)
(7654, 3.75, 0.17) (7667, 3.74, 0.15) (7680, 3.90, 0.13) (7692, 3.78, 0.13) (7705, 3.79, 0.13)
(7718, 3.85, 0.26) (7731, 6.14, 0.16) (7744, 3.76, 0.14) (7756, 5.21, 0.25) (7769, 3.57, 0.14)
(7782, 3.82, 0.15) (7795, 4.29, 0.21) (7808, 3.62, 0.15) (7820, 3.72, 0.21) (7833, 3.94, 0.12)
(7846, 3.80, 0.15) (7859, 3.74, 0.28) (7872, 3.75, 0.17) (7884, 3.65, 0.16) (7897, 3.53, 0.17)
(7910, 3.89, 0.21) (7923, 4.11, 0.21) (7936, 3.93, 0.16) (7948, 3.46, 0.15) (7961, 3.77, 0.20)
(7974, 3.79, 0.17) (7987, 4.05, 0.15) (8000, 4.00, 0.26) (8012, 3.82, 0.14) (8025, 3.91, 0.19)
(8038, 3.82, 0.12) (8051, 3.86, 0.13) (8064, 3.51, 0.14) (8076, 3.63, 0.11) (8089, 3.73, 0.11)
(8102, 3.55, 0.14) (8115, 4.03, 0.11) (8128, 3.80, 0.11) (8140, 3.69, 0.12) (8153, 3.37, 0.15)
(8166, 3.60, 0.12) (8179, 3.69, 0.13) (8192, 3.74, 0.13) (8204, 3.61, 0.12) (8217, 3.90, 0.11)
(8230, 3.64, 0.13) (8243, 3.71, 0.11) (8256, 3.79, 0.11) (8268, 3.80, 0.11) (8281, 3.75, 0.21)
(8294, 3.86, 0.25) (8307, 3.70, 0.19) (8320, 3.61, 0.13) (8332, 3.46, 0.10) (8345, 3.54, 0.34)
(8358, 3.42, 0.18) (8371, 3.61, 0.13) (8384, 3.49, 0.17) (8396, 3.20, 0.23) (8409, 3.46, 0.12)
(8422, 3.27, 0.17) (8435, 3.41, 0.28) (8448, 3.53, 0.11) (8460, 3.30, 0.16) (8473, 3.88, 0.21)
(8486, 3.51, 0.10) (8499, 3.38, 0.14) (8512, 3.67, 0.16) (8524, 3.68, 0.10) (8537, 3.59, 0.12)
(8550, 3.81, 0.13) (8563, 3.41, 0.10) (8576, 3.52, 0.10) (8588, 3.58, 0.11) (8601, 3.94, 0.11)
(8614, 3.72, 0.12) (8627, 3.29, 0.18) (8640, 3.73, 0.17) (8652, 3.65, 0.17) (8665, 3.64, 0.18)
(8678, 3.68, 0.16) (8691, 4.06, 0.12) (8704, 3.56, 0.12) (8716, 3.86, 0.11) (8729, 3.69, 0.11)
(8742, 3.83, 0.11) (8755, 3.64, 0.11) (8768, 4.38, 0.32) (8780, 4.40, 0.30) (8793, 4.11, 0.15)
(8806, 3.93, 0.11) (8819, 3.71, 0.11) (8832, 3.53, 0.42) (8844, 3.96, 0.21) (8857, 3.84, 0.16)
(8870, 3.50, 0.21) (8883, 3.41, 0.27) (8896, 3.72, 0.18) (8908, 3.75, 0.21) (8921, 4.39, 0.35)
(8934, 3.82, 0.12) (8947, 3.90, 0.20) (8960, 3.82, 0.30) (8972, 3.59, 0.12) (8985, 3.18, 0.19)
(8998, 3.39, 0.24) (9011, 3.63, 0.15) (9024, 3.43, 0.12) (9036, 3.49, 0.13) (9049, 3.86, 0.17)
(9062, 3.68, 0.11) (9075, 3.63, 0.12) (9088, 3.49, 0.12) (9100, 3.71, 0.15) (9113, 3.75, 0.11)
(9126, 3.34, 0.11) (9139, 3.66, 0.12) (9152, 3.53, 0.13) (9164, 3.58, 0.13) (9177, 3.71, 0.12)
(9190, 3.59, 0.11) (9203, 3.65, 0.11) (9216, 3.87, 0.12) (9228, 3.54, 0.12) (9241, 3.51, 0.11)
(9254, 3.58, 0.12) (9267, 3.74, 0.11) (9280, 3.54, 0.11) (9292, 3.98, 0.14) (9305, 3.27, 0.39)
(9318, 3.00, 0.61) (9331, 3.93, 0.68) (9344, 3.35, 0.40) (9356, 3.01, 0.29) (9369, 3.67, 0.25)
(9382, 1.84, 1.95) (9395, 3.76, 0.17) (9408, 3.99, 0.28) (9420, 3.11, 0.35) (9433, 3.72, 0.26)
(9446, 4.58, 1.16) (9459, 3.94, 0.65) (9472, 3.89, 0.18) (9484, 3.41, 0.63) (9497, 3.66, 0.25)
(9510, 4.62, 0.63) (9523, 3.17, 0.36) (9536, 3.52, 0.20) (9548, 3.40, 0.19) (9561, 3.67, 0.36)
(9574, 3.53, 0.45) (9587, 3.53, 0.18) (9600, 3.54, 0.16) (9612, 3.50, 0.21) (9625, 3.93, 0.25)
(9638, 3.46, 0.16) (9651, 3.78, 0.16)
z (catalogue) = 0.18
